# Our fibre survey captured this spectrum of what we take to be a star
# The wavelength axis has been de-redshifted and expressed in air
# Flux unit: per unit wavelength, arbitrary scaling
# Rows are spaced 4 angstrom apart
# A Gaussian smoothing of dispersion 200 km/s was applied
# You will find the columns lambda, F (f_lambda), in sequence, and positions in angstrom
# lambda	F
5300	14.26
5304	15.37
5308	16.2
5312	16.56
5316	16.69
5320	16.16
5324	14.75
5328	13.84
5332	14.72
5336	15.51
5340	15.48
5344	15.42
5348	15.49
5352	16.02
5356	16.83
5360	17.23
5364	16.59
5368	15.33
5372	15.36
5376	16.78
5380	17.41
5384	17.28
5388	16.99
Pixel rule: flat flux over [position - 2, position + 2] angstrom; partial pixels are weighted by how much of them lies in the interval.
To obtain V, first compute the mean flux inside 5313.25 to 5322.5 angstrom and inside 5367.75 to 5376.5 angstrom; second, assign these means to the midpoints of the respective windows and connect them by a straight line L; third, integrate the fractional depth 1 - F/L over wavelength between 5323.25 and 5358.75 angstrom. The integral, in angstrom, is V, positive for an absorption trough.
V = 1.5 angstrom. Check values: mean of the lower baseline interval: 16.3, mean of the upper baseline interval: 15.8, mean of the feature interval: 15.4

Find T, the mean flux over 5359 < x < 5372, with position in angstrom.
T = 16.2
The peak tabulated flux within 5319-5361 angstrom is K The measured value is 17.23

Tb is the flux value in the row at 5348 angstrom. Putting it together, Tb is 15.49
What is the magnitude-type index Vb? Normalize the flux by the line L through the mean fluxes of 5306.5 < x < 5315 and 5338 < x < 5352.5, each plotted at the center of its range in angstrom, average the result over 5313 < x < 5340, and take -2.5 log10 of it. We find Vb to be 0.05 mag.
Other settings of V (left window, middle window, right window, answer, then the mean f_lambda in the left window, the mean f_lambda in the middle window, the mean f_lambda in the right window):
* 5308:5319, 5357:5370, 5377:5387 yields 0.5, 16.5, 16.4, 17.3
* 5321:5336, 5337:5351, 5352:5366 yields 0.2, 14.7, 15.5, 16.8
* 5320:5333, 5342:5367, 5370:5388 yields -0.7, 14.7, 16.2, 16.7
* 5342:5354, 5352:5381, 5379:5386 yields 0.2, 15.6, 16.4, 17.3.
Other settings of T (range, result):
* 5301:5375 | 15.7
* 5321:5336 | 14.7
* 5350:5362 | 16.7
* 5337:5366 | 16.1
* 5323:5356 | 15.3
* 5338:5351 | 15.5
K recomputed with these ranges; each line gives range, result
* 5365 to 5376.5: 16.78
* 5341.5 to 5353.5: 16.02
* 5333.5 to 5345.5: 15.51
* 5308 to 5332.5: 16.69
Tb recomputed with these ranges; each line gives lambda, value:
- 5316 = 16.69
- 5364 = 16.59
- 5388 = 16.99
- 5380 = 17.41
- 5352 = 16.02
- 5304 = 15.37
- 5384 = 17.28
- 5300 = 14.26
